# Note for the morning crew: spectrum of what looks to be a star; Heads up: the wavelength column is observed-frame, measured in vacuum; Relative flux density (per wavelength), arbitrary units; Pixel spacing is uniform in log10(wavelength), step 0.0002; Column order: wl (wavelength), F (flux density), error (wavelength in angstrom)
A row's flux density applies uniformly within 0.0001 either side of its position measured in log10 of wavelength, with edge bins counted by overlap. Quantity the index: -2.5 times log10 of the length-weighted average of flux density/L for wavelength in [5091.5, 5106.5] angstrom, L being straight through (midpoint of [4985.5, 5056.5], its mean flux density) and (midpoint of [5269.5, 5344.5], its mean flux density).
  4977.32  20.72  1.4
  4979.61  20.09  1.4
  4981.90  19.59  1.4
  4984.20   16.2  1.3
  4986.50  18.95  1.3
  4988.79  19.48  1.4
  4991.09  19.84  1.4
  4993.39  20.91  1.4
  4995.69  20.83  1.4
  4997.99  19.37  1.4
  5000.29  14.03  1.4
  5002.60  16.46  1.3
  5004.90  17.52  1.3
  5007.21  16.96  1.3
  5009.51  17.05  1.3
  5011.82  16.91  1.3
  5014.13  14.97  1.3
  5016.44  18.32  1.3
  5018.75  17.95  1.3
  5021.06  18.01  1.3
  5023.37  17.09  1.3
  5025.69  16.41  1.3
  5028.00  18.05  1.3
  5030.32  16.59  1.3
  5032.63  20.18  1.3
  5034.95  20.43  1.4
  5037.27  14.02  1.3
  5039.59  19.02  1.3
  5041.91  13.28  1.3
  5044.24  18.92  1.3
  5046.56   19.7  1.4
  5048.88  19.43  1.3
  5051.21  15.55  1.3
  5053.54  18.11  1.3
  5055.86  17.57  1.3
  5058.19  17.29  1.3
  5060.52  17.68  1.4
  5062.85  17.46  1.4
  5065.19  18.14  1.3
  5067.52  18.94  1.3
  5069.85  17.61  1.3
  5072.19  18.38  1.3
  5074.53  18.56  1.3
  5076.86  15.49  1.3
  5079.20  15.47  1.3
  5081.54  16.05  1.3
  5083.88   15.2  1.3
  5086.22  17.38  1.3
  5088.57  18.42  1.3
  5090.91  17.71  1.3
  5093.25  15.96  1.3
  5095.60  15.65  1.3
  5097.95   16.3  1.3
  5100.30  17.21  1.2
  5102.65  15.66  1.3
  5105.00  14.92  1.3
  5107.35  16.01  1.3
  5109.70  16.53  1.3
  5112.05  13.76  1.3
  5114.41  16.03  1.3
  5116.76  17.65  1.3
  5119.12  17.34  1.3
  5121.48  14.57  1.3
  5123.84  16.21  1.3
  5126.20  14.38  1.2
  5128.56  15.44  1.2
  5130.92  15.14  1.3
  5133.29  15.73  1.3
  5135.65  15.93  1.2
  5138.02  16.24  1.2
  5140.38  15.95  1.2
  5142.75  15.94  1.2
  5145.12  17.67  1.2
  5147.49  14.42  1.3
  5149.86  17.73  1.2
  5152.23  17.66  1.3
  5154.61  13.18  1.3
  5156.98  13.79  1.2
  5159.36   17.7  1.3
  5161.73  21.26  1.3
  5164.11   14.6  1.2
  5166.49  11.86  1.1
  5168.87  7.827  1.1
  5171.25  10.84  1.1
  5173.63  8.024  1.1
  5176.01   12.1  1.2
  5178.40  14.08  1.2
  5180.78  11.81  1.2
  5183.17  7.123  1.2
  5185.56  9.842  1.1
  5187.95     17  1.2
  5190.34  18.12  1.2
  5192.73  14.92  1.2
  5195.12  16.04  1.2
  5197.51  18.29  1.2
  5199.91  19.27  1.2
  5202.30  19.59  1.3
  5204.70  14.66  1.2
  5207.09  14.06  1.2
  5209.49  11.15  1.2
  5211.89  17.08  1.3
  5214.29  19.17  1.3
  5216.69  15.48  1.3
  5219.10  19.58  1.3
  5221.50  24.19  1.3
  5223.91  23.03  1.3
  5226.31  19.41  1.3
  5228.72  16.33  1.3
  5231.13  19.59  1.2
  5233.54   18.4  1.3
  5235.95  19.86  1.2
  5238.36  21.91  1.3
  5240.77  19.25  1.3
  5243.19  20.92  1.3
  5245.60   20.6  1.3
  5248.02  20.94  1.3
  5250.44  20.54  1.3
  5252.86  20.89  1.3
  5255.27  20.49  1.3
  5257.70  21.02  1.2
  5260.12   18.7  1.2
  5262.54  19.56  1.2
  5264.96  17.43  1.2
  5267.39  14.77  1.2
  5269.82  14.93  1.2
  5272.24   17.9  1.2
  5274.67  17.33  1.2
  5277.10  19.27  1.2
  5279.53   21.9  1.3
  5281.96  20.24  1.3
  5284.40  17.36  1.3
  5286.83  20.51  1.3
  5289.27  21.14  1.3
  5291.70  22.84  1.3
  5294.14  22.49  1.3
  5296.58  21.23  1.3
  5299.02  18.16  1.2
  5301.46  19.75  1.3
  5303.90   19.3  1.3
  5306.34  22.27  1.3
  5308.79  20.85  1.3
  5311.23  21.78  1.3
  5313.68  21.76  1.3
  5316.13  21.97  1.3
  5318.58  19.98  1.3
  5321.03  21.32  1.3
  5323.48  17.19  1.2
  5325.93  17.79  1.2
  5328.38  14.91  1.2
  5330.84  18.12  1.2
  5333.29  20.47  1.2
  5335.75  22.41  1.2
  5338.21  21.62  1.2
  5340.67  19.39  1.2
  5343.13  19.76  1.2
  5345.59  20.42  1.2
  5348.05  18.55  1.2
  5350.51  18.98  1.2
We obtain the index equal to 0.150 mag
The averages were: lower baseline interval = 17.8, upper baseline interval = 19.9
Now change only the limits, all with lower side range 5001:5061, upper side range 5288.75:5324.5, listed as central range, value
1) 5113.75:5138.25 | 0.172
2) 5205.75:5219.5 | 0.233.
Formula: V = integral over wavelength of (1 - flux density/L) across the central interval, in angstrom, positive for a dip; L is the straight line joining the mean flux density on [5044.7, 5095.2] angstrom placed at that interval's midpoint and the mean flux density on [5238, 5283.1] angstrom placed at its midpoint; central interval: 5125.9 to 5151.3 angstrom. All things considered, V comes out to 3.1 angstrom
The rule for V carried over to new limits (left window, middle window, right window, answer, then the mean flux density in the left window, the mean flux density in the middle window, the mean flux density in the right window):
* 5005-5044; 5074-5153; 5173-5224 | 1.2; 17.2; 16.2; 15.6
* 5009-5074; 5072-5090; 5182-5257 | 0.9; 17.6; 16.8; 18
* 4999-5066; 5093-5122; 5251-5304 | 3.2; 17.3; 16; 19.4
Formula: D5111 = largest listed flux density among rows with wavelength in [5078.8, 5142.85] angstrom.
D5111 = 18.42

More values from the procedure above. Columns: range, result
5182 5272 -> 24.19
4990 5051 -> 20.91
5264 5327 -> 22.84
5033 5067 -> 20.43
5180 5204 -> 19.59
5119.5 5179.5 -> 21.26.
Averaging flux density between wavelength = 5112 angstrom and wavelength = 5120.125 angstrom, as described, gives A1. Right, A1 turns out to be 16.5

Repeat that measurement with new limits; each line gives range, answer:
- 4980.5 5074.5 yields 17.8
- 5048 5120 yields 16.9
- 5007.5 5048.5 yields 17.5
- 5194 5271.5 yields 18.7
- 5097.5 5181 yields 15.1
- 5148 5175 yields 14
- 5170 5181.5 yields 11.3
